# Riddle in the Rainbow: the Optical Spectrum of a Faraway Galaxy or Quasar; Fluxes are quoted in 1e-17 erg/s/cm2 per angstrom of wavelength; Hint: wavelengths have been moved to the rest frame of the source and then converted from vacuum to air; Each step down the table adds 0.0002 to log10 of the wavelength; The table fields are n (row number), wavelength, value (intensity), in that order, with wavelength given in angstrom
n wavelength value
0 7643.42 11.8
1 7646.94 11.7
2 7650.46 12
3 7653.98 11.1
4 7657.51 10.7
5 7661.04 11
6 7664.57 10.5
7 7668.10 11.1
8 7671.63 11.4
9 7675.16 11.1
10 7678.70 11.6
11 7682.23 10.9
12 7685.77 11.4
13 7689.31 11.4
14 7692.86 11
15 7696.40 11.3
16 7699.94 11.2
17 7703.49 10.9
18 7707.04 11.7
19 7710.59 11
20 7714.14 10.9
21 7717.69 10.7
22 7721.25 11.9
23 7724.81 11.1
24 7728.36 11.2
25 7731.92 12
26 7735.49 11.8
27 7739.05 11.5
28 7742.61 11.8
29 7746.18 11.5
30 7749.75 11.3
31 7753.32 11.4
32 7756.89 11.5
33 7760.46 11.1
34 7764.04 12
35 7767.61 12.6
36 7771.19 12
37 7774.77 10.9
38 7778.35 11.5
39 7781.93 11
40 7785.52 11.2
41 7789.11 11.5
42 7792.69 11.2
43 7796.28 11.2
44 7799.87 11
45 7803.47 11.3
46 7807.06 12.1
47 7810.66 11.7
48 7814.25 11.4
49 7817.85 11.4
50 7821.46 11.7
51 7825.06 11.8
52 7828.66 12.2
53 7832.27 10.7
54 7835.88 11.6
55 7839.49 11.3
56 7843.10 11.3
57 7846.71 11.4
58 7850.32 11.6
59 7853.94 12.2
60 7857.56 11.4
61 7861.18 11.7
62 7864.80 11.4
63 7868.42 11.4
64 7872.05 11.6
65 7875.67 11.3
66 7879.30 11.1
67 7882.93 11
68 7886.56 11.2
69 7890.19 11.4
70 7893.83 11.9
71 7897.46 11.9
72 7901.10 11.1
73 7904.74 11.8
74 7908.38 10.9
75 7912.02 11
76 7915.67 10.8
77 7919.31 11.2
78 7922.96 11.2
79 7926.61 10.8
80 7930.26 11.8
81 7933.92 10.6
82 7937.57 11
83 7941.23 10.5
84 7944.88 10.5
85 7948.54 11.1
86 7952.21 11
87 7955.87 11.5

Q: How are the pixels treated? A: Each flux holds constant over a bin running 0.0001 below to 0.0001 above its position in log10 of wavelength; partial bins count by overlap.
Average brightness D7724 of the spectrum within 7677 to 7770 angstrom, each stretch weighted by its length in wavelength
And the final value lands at 11.4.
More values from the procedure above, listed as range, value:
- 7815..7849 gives 11.5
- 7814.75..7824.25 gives 11.5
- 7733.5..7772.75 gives 11.7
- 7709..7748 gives 11.4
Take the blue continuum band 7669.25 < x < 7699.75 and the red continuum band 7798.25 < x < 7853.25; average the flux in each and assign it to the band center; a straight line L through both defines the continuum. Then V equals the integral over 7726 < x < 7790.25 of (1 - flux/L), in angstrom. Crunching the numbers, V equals -0.8 angstrom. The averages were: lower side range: 11.3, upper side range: 11.5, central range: 11.5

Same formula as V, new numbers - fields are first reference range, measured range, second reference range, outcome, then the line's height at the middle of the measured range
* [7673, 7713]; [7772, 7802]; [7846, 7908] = 0.4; 11.4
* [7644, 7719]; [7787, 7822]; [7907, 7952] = -1.2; 11.1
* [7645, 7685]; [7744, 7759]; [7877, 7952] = -0.3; 11.2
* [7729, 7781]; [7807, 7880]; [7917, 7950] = -1.5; 11.3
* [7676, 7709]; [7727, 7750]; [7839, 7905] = -0.6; 11.3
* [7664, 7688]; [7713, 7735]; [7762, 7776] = 0.4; 11.6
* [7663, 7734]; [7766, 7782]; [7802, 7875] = -0.4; 11.4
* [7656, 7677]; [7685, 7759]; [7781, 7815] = -1.4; 11.1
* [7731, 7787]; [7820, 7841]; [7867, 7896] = -0.2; 11.4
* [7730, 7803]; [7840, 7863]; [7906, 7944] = -0.7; 11.2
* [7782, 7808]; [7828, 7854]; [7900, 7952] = -0.6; 11.2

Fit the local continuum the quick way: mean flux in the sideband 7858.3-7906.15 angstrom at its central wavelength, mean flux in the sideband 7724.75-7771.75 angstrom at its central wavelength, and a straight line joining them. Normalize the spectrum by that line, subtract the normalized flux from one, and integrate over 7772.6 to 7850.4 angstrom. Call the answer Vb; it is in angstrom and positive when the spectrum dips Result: 0.93 angstrom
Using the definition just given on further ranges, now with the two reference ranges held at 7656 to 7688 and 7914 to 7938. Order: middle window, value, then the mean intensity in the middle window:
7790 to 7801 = -0.1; 11.2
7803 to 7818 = -0.7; 11.6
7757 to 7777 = -1.1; 11.7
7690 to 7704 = -0.1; 11.1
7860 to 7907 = -1.6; 11.4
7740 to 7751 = -0.5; 11.5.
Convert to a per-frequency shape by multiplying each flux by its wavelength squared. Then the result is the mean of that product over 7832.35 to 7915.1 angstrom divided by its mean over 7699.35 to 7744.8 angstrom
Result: 1.04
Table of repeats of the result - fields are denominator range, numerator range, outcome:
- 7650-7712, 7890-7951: 1.06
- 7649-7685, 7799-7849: 1.08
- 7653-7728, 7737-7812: 1.05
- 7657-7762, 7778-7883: 1.05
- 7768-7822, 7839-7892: 1.02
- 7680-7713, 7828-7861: 1.07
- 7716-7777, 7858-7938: 1.02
